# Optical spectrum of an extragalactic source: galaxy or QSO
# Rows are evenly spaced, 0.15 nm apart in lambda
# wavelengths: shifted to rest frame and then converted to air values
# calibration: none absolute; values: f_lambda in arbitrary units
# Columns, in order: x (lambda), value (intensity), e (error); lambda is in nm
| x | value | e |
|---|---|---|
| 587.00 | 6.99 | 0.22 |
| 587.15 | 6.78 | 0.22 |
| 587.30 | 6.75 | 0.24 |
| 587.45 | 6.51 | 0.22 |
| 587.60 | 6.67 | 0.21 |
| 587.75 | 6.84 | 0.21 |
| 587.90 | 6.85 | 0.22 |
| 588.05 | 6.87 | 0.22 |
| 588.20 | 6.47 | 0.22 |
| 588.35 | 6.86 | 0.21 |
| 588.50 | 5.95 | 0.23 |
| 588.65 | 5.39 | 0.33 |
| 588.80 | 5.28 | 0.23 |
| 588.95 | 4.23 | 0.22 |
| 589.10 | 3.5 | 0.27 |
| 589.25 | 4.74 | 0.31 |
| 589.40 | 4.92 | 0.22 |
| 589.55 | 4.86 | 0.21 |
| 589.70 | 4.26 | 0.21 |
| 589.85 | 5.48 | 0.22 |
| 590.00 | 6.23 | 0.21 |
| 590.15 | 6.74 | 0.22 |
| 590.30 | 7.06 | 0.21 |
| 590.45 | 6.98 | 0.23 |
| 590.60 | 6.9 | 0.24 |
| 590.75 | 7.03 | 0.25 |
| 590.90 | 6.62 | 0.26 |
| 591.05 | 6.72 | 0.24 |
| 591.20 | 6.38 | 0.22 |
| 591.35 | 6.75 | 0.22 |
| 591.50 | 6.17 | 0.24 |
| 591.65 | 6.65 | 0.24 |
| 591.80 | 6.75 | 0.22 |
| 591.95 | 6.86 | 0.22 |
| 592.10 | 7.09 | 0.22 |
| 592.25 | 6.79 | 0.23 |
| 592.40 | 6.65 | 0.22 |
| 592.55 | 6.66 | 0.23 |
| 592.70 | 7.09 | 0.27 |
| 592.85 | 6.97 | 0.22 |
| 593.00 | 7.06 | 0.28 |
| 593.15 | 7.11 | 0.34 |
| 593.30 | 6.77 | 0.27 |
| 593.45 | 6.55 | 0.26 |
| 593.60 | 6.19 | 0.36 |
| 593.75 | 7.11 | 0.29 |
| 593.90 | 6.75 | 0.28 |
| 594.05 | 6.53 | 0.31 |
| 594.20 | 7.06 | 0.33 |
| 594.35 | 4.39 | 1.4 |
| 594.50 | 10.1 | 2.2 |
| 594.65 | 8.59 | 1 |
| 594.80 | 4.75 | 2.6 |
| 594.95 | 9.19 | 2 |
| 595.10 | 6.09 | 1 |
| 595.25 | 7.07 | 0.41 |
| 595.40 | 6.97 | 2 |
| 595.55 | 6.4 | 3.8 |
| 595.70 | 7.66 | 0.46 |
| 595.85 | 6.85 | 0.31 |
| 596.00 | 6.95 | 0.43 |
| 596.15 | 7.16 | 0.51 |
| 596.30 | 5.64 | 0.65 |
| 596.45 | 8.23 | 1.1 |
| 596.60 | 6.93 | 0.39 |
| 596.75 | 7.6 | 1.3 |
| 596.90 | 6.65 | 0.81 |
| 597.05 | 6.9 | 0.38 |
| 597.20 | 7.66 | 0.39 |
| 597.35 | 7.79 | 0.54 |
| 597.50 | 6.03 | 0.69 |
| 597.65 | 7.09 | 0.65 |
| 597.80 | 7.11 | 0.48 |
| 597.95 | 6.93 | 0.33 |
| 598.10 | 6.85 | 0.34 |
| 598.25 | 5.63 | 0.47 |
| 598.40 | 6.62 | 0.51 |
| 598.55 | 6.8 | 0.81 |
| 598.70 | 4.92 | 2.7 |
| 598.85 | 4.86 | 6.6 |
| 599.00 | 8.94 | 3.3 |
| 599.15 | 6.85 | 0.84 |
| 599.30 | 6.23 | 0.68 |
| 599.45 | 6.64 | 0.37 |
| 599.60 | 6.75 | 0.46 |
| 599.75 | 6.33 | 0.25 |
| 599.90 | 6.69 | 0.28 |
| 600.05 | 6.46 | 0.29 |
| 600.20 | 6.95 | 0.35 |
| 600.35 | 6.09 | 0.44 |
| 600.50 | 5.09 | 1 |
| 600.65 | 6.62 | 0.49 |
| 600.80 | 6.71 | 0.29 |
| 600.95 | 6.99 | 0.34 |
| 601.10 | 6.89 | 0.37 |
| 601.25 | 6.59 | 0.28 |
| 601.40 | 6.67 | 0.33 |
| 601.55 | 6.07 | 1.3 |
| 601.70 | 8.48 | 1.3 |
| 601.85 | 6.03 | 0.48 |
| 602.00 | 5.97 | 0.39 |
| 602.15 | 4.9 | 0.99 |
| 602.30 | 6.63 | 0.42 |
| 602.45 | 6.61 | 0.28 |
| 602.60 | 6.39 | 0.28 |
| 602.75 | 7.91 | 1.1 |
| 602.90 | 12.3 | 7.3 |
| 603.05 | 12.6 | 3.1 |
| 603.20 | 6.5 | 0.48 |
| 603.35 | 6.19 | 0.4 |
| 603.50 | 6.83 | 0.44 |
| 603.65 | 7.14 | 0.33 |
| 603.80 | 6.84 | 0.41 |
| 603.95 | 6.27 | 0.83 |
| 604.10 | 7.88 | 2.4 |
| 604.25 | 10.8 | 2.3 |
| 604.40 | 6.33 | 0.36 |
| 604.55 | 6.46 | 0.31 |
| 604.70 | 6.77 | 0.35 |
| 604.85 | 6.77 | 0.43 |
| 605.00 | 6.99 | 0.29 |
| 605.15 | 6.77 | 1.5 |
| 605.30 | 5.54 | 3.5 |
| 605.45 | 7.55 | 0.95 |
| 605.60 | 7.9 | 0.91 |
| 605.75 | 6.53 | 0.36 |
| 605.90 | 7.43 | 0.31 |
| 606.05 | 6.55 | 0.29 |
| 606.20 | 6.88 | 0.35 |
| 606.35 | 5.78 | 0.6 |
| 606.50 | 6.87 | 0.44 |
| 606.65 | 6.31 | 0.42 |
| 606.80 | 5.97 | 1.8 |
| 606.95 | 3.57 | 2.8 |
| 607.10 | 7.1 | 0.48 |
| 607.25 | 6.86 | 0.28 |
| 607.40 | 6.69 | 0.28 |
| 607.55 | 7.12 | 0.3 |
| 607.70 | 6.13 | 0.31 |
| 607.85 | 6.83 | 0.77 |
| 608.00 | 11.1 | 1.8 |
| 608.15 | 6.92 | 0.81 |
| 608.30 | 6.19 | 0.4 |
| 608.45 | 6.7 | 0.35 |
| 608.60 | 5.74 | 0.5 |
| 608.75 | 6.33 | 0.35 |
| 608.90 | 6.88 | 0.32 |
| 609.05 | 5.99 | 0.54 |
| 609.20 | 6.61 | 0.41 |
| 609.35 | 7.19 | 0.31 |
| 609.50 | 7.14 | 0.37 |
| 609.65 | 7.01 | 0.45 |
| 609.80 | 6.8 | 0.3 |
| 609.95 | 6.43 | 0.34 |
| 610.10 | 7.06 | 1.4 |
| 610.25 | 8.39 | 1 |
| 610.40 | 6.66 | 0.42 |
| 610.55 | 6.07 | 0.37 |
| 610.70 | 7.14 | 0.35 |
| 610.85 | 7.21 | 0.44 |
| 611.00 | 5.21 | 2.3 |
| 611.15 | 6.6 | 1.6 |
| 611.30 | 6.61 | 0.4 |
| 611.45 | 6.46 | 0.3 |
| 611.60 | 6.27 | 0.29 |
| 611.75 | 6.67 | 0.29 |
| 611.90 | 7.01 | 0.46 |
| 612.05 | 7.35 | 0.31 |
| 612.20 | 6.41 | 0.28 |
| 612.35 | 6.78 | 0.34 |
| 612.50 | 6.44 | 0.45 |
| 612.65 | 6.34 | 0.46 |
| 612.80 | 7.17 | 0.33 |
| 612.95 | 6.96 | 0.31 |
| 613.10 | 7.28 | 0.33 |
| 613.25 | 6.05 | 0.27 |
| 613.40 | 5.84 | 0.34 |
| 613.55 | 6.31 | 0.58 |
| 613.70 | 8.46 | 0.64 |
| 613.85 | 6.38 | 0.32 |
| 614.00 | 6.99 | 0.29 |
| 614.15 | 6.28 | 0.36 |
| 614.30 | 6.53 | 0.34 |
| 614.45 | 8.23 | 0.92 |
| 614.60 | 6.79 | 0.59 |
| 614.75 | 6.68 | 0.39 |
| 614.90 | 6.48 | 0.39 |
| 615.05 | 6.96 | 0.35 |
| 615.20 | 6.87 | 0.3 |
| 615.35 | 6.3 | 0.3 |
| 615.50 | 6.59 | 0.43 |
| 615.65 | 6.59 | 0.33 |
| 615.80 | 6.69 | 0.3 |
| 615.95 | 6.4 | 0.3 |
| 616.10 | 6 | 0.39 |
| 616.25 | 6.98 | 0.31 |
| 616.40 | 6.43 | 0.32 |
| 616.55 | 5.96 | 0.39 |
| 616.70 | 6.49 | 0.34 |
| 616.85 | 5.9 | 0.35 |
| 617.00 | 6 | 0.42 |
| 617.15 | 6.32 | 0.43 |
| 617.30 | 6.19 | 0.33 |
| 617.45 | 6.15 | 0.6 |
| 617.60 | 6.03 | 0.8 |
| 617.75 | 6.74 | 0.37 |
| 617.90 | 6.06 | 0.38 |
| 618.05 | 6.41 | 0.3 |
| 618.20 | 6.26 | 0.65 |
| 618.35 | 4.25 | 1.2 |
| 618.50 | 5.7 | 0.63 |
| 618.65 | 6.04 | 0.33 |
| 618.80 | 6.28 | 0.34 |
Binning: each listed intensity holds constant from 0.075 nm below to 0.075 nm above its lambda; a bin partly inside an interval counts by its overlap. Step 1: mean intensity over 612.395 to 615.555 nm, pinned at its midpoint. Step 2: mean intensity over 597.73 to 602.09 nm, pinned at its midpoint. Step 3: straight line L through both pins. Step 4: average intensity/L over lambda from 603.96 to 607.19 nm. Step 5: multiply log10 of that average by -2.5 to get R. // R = -0.03 mag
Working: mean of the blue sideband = 6.54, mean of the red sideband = 6.76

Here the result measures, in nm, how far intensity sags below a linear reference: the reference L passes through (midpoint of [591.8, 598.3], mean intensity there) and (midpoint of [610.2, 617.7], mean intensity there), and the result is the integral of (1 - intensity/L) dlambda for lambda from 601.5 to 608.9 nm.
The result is -0.258 nm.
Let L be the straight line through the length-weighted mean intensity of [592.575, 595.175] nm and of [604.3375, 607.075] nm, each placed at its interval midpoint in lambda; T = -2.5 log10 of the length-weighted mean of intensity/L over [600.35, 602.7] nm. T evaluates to 0.04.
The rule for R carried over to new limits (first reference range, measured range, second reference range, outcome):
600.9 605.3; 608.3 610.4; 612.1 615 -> 0.03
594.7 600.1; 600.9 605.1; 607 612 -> -0.07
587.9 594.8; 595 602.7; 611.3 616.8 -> -0.03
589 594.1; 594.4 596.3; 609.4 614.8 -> -0.12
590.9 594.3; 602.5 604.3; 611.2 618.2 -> -0.21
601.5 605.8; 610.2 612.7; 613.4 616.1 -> 0.04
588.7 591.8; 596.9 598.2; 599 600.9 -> -0.10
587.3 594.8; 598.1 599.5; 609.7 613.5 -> 0.02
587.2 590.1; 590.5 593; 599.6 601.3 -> -0.14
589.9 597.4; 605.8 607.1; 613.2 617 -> 0.08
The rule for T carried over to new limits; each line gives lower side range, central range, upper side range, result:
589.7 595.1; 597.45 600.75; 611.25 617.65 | 0.039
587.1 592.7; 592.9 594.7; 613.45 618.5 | -0.119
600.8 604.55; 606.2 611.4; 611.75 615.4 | 0.051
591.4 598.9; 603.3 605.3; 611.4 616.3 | -0.041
